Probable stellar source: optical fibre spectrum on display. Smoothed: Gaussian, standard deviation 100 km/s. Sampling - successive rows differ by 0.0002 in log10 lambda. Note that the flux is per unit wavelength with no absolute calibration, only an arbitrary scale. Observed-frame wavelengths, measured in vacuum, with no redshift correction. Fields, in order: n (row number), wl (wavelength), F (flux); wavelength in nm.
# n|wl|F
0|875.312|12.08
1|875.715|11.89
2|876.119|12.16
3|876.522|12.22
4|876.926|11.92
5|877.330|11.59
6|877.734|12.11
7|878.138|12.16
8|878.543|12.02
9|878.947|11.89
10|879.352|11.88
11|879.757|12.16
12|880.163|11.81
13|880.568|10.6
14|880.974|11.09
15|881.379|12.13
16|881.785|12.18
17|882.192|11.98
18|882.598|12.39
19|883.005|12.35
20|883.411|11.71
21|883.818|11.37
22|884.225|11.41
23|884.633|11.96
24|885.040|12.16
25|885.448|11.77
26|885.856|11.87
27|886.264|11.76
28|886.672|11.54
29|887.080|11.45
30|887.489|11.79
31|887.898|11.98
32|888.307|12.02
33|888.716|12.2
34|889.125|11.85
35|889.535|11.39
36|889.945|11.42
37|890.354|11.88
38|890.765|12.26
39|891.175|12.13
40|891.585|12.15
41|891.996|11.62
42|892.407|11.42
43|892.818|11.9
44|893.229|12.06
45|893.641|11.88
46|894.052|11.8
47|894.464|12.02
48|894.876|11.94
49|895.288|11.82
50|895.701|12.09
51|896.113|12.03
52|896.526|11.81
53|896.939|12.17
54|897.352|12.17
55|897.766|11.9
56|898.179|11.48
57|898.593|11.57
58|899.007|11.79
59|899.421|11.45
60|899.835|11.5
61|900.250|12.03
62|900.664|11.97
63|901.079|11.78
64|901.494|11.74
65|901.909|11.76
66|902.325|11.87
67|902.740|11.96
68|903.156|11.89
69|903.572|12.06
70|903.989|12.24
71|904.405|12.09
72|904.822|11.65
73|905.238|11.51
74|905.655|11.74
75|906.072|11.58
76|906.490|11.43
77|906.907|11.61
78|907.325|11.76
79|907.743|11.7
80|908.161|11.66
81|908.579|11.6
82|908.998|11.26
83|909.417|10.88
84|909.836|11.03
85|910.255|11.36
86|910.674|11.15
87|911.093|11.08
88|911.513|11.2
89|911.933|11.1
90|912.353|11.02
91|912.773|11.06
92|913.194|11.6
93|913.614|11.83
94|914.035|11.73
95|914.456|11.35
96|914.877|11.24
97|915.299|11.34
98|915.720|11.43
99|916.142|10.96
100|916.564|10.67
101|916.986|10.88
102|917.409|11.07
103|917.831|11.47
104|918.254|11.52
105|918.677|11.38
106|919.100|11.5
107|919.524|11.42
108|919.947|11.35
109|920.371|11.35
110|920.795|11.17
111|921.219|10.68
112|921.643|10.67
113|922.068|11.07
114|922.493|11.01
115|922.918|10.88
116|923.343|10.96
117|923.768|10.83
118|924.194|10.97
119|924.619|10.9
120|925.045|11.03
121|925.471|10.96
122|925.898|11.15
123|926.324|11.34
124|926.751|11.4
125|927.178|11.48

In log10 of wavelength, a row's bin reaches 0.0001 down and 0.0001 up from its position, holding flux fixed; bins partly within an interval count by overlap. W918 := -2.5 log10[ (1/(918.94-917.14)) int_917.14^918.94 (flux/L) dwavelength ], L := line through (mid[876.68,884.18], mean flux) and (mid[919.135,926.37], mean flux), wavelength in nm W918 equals -0.02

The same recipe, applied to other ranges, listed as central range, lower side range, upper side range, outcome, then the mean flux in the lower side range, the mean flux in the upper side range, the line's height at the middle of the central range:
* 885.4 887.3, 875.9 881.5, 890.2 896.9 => 0.02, 11.8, 11.9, 11.9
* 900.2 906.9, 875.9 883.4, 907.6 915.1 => -0.03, 11.9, 11.3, 11.5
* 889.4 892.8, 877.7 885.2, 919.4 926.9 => -0.01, 11.9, 11.1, 11.7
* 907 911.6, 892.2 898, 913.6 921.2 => 0.02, 11.9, 11.3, 11.5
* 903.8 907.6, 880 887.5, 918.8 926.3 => -0.03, 11.8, 11.1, 11.4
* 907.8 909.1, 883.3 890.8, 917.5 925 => -0.02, 11.8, 11.1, 11.4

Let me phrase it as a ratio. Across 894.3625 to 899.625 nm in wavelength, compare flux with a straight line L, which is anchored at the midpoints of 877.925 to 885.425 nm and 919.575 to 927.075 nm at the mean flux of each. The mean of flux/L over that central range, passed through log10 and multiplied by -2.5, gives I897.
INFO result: -0.03 mag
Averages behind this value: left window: 11.8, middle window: 11.9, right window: 11.1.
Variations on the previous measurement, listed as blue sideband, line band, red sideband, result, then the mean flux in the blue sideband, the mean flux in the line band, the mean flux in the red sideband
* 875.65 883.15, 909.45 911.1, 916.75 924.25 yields 0.017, 11.9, 11.1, 11.1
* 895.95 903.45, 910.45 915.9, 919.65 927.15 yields 0.007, 11.8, 11.3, 11.1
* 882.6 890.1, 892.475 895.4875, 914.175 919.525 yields -0.022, 11.8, 11.9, 11.2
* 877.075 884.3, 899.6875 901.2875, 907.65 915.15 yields -0.031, 11.8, 11.8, 11.3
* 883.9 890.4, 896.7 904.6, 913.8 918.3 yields -0.032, 11.8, 11.9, 11.2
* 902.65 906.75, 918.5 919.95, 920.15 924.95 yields -0.030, 11.8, 11.4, 11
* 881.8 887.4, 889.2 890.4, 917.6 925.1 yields 0.017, 11.8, 11.6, 11.1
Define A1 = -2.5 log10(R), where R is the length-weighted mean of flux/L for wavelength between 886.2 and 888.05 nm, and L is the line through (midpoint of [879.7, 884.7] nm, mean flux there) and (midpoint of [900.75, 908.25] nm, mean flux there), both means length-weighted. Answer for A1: 0.007 mag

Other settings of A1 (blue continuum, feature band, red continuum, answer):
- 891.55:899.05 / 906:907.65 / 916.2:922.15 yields -0.01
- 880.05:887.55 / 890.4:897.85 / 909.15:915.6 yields -0.03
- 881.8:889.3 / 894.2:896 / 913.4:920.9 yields -0.02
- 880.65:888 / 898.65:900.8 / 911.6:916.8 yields -0.02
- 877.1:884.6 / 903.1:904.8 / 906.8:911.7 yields -0.05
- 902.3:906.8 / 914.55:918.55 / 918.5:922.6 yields 0.01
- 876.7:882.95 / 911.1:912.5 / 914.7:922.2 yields 0.02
